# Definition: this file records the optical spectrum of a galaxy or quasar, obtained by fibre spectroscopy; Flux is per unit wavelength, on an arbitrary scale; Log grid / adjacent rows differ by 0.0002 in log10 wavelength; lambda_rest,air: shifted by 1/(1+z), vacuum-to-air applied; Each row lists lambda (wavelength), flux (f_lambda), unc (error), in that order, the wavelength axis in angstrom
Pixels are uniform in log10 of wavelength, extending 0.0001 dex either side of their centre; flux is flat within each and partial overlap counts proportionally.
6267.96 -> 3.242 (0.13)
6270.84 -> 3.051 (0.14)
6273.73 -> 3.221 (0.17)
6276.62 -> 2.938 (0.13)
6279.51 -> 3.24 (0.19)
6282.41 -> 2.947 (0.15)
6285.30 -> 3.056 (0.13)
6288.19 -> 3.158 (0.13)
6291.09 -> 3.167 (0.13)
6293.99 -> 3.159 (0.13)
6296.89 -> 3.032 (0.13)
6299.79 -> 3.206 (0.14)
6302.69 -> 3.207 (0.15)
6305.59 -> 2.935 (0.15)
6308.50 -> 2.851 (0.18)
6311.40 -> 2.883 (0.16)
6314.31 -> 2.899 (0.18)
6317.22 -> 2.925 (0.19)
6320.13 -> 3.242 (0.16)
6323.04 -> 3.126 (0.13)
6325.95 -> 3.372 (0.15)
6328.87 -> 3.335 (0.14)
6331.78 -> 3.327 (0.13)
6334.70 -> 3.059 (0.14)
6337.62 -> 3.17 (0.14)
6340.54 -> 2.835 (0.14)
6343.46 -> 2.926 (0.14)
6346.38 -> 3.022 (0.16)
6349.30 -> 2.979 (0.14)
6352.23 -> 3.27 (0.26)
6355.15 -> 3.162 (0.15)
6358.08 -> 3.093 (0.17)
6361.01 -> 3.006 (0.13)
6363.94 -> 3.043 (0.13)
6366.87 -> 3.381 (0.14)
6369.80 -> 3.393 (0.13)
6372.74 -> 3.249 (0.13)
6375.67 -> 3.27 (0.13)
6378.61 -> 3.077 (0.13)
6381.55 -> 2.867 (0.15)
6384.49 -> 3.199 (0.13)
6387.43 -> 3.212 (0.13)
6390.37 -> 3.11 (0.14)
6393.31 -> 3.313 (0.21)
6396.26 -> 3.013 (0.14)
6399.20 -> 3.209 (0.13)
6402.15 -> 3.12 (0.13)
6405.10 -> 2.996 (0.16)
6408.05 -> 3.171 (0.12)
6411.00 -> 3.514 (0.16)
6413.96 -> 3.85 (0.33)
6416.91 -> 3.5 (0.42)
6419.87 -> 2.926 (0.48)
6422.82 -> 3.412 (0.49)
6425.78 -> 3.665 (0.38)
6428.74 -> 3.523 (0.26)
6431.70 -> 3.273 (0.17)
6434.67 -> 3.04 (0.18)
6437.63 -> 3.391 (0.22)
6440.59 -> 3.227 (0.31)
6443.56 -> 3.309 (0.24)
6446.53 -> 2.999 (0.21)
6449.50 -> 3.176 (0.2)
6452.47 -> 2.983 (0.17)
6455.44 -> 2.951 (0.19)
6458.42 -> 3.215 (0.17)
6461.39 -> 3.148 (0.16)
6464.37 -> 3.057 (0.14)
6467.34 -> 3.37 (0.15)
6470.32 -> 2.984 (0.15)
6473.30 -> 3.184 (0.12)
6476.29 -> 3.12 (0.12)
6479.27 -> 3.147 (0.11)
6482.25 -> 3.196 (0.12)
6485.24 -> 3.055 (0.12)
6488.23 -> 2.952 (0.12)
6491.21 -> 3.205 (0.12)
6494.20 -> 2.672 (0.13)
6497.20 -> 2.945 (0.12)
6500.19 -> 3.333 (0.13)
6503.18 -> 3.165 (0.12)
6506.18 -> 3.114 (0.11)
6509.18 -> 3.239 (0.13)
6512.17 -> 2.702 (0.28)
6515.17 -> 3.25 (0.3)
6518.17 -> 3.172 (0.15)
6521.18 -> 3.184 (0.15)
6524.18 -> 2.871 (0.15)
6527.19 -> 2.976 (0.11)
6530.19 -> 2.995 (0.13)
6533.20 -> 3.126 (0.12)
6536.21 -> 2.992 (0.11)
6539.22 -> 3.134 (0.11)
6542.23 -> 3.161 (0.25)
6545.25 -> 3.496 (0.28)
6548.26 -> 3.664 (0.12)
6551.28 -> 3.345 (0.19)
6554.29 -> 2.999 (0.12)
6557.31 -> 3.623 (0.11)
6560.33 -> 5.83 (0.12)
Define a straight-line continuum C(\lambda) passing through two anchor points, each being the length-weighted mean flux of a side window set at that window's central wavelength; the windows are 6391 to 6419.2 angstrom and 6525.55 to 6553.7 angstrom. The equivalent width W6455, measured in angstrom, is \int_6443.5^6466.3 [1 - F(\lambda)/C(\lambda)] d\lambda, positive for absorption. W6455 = 1.1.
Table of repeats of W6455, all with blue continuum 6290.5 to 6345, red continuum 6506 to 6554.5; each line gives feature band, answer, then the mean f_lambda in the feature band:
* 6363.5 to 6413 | -1.4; 3.19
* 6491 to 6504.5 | 0.4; 3.05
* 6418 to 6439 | -1.4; 3.32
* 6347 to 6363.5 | 0.0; 3.09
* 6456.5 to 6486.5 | -0.1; 3.15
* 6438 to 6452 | -0.3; 3.18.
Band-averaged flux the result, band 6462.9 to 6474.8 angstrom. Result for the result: 3.15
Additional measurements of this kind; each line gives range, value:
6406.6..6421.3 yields 3.39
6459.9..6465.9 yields 3.11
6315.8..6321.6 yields 3.09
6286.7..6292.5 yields 3.16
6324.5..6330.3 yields 3.35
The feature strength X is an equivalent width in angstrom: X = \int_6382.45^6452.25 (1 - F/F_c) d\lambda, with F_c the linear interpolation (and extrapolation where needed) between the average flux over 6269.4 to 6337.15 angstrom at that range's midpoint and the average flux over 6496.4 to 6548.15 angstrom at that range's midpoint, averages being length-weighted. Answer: -3.2 angstrom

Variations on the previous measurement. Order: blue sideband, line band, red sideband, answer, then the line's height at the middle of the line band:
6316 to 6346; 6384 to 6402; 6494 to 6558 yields -0.20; 3.13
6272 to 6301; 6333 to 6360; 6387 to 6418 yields 1.15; 3.19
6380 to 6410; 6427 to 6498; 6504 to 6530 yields -0.96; 3.09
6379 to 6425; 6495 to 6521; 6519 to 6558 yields 0.74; 3.2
